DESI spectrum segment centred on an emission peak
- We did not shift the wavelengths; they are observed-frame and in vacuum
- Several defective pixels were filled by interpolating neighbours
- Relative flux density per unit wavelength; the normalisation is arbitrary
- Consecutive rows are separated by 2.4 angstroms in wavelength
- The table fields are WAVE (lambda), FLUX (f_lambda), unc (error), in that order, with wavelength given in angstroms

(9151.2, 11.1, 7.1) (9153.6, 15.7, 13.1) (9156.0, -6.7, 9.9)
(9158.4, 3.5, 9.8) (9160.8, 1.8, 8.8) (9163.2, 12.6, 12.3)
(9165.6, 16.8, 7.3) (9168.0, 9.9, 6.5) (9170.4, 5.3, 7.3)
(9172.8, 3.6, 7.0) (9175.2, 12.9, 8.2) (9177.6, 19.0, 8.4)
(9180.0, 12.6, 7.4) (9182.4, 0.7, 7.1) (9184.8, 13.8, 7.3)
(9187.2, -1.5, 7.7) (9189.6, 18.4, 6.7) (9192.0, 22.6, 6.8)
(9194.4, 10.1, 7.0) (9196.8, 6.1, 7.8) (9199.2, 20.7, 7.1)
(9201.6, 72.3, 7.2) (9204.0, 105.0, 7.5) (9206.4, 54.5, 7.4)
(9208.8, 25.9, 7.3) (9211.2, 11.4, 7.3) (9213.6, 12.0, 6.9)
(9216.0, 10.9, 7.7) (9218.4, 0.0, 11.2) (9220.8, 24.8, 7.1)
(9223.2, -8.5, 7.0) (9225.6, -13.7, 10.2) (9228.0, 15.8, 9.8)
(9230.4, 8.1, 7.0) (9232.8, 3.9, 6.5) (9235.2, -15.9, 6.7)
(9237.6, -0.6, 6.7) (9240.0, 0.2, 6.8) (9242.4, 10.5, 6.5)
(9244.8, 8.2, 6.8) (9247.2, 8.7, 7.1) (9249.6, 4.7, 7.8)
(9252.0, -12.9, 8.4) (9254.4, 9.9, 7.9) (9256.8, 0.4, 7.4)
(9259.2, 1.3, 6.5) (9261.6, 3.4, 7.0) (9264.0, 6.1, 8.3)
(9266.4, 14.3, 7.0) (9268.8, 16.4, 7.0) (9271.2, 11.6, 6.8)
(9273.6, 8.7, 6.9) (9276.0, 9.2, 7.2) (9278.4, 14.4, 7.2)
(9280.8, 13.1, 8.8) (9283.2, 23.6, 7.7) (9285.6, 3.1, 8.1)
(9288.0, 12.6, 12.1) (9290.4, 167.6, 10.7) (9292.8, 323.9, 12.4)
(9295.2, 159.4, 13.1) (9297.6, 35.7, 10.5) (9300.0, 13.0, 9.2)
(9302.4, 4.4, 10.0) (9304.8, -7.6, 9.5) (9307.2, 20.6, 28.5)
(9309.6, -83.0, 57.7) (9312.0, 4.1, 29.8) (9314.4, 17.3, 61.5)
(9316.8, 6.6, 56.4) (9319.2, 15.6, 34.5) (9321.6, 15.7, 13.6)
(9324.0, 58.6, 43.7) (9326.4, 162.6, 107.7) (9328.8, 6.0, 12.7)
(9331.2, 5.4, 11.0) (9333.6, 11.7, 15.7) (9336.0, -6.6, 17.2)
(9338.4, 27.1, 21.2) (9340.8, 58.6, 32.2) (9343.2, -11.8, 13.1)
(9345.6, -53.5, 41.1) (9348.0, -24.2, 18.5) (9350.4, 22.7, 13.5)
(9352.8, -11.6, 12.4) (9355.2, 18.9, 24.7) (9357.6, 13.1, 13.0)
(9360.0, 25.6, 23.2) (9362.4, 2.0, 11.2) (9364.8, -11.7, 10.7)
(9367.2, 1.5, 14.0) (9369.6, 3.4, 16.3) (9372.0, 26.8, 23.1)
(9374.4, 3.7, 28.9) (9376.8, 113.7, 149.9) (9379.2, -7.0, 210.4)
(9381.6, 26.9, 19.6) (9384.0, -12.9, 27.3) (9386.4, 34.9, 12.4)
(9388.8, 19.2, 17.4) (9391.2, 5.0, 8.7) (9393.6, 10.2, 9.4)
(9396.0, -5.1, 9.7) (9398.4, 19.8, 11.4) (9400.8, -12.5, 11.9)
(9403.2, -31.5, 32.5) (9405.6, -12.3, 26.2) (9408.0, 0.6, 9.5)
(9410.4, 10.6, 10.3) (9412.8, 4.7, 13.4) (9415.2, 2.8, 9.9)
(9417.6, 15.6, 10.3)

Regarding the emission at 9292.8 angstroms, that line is [O III]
